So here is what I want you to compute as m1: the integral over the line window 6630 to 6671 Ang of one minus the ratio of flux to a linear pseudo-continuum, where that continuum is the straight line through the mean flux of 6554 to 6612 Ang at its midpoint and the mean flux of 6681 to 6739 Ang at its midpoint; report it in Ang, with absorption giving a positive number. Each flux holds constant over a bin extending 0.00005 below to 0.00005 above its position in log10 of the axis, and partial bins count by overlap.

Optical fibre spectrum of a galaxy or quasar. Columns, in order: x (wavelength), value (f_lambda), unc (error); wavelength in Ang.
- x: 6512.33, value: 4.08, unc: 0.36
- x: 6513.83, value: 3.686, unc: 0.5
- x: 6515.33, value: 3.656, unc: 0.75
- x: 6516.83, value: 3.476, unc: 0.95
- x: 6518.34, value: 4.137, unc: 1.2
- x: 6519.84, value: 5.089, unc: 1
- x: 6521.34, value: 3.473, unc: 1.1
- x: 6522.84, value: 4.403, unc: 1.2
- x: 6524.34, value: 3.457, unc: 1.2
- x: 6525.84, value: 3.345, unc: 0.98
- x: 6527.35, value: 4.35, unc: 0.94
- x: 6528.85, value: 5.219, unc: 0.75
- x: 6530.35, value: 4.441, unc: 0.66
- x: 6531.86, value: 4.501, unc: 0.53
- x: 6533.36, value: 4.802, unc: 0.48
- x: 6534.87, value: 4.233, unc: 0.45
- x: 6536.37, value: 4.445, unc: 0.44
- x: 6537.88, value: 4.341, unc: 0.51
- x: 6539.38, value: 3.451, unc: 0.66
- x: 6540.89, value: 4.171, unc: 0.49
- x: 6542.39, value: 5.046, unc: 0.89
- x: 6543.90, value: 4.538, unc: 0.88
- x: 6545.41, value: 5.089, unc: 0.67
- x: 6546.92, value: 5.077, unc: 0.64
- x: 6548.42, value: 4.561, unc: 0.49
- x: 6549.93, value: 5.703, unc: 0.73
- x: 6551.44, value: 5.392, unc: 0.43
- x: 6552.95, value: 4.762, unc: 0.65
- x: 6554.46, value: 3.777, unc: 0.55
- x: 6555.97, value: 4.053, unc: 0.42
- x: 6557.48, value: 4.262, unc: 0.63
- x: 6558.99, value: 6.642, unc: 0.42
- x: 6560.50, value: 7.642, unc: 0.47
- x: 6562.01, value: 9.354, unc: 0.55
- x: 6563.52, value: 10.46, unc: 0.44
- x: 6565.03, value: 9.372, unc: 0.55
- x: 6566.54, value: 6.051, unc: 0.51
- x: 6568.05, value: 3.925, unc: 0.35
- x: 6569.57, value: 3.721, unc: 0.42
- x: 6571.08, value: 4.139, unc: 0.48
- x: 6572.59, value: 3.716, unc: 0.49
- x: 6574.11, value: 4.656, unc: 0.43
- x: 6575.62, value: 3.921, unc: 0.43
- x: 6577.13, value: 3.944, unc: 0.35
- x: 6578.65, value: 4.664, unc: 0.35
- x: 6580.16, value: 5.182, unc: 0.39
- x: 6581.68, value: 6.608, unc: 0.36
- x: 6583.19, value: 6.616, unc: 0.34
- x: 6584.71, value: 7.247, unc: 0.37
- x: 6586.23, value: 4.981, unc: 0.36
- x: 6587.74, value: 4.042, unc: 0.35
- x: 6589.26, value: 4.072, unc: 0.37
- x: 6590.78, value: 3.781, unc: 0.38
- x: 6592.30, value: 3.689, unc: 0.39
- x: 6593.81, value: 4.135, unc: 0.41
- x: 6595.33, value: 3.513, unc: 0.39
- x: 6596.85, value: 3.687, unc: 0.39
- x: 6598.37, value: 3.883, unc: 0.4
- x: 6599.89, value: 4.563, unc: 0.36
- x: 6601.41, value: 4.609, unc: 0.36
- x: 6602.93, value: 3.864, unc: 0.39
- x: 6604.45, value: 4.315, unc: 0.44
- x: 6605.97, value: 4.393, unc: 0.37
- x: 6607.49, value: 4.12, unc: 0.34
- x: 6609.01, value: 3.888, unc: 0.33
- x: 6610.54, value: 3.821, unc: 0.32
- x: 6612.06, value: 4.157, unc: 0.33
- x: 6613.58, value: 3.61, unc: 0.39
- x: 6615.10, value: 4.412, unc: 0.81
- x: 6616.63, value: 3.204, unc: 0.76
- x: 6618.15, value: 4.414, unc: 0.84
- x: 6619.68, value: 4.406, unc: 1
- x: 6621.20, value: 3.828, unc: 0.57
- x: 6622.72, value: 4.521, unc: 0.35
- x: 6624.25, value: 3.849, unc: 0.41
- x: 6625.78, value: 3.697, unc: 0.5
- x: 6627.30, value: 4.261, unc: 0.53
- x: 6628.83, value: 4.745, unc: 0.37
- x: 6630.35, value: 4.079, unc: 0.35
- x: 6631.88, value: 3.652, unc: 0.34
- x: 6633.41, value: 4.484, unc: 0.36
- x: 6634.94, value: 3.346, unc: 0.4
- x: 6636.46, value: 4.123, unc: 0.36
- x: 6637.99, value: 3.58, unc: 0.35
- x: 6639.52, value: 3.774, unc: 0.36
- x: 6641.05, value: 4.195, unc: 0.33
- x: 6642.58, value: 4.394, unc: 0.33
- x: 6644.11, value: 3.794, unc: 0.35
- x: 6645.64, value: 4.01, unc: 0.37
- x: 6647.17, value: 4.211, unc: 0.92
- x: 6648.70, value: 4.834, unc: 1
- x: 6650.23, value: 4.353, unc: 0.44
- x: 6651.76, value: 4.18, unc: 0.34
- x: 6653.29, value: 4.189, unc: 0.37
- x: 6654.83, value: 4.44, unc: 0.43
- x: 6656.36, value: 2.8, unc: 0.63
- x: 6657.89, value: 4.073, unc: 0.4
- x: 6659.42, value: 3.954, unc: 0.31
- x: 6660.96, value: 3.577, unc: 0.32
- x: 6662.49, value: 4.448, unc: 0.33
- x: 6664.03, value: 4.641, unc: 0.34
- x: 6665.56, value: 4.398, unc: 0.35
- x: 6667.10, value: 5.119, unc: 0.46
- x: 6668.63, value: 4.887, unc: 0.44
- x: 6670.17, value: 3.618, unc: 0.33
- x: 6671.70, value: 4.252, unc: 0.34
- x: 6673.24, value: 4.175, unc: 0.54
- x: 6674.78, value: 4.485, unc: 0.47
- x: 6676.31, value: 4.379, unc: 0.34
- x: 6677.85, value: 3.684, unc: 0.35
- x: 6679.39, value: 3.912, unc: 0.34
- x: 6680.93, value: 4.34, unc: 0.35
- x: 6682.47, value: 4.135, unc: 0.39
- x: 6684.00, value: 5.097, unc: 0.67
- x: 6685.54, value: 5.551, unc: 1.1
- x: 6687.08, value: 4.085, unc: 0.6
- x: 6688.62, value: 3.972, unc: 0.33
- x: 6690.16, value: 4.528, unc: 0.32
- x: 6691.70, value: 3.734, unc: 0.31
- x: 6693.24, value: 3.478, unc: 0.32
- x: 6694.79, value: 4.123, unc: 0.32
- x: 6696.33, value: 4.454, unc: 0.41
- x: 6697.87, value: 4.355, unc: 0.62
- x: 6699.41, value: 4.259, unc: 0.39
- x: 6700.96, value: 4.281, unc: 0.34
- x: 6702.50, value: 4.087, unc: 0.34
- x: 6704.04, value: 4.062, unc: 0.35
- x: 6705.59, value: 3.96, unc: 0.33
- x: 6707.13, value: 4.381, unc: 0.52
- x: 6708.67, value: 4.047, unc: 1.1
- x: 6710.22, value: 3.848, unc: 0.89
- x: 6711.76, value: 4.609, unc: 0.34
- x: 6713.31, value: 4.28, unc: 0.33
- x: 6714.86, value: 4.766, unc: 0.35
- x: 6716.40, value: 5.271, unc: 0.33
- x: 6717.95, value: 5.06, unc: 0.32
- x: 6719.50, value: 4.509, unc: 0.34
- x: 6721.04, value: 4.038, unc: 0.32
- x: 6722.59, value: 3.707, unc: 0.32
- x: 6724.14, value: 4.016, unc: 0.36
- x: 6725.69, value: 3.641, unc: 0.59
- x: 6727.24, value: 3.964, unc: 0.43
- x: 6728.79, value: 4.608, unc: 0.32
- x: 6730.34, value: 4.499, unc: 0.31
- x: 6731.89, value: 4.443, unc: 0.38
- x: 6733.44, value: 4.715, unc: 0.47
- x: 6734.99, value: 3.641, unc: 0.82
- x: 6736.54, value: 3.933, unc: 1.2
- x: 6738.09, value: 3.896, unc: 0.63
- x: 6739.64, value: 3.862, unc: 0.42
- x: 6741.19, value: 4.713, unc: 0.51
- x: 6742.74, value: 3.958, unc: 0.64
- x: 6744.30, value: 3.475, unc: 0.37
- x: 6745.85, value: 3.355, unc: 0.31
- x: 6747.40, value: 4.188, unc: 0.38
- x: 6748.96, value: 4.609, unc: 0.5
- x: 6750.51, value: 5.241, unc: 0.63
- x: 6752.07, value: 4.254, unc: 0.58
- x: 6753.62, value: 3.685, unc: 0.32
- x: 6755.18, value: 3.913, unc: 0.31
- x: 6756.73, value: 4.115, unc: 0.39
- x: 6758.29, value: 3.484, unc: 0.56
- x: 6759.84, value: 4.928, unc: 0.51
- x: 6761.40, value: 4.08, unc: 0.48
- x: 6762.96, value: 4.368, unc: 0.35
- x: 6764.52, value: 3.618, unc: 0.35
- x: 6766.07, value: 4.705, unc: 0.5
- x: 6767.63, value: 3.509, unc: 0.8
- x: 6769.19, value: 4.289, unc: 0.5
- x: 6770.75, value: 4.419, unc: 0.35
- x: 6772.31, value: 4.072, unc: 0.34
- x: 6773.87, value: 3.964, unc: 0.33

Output 4.3 Ang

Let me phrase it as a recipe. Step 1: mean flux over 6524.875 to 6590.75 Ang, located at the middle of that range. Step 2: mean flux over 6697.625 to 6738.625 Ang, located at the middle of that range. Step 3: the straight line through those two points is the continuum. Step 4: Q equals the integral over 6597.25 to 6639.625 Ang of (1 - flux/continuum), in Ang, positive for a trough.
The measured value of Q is 6.4 Ang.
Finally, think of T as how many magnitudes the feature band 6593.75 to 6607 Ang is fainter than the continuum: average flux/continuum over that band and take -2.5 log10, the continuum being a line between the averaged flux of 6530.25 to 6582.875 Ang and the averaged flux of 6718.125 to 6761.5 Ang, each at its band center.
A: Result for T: 0.20 mag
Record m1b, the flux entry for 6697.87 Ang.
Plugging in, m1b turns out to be 4.355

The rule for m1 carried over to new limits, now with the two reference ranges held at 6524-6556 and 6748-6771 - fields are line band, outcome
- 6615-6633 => 1.3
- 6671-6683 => 0.4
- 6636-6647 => 1.0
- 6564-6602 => -2.9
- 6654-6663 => 1.0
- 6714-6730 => -0.4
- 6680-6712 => 0.4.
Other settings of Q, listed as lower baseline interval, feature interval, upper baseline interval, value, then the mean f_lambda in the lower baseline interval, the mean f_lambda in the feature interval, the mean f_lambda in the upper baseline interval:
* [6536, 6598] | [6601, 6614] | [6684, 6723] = 2.1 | 5.08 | 4.09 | 4.32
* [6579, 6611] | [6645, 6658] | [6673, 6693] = 0.8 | 4.53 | 4.13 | 4.3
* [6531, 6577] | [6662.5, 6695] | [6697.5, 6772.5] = 1.3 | 5.18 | 4.32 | 4.2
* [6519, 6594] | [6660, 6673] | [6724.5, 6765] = 0.4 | 4.98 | 4.35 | 4.12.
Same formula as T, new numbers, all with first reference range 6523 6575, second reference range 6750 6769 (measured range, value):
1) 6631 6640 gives 0.220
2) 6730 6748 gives 0.050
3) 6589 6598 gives 0.270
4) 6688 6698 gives 0.092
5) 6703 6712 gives 0.064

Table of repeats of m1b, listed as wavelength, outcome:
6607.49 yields 4.12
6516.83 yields 3.476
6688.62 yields 3.972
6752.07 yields 4.254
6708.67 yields 4.047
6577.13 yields 3.944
